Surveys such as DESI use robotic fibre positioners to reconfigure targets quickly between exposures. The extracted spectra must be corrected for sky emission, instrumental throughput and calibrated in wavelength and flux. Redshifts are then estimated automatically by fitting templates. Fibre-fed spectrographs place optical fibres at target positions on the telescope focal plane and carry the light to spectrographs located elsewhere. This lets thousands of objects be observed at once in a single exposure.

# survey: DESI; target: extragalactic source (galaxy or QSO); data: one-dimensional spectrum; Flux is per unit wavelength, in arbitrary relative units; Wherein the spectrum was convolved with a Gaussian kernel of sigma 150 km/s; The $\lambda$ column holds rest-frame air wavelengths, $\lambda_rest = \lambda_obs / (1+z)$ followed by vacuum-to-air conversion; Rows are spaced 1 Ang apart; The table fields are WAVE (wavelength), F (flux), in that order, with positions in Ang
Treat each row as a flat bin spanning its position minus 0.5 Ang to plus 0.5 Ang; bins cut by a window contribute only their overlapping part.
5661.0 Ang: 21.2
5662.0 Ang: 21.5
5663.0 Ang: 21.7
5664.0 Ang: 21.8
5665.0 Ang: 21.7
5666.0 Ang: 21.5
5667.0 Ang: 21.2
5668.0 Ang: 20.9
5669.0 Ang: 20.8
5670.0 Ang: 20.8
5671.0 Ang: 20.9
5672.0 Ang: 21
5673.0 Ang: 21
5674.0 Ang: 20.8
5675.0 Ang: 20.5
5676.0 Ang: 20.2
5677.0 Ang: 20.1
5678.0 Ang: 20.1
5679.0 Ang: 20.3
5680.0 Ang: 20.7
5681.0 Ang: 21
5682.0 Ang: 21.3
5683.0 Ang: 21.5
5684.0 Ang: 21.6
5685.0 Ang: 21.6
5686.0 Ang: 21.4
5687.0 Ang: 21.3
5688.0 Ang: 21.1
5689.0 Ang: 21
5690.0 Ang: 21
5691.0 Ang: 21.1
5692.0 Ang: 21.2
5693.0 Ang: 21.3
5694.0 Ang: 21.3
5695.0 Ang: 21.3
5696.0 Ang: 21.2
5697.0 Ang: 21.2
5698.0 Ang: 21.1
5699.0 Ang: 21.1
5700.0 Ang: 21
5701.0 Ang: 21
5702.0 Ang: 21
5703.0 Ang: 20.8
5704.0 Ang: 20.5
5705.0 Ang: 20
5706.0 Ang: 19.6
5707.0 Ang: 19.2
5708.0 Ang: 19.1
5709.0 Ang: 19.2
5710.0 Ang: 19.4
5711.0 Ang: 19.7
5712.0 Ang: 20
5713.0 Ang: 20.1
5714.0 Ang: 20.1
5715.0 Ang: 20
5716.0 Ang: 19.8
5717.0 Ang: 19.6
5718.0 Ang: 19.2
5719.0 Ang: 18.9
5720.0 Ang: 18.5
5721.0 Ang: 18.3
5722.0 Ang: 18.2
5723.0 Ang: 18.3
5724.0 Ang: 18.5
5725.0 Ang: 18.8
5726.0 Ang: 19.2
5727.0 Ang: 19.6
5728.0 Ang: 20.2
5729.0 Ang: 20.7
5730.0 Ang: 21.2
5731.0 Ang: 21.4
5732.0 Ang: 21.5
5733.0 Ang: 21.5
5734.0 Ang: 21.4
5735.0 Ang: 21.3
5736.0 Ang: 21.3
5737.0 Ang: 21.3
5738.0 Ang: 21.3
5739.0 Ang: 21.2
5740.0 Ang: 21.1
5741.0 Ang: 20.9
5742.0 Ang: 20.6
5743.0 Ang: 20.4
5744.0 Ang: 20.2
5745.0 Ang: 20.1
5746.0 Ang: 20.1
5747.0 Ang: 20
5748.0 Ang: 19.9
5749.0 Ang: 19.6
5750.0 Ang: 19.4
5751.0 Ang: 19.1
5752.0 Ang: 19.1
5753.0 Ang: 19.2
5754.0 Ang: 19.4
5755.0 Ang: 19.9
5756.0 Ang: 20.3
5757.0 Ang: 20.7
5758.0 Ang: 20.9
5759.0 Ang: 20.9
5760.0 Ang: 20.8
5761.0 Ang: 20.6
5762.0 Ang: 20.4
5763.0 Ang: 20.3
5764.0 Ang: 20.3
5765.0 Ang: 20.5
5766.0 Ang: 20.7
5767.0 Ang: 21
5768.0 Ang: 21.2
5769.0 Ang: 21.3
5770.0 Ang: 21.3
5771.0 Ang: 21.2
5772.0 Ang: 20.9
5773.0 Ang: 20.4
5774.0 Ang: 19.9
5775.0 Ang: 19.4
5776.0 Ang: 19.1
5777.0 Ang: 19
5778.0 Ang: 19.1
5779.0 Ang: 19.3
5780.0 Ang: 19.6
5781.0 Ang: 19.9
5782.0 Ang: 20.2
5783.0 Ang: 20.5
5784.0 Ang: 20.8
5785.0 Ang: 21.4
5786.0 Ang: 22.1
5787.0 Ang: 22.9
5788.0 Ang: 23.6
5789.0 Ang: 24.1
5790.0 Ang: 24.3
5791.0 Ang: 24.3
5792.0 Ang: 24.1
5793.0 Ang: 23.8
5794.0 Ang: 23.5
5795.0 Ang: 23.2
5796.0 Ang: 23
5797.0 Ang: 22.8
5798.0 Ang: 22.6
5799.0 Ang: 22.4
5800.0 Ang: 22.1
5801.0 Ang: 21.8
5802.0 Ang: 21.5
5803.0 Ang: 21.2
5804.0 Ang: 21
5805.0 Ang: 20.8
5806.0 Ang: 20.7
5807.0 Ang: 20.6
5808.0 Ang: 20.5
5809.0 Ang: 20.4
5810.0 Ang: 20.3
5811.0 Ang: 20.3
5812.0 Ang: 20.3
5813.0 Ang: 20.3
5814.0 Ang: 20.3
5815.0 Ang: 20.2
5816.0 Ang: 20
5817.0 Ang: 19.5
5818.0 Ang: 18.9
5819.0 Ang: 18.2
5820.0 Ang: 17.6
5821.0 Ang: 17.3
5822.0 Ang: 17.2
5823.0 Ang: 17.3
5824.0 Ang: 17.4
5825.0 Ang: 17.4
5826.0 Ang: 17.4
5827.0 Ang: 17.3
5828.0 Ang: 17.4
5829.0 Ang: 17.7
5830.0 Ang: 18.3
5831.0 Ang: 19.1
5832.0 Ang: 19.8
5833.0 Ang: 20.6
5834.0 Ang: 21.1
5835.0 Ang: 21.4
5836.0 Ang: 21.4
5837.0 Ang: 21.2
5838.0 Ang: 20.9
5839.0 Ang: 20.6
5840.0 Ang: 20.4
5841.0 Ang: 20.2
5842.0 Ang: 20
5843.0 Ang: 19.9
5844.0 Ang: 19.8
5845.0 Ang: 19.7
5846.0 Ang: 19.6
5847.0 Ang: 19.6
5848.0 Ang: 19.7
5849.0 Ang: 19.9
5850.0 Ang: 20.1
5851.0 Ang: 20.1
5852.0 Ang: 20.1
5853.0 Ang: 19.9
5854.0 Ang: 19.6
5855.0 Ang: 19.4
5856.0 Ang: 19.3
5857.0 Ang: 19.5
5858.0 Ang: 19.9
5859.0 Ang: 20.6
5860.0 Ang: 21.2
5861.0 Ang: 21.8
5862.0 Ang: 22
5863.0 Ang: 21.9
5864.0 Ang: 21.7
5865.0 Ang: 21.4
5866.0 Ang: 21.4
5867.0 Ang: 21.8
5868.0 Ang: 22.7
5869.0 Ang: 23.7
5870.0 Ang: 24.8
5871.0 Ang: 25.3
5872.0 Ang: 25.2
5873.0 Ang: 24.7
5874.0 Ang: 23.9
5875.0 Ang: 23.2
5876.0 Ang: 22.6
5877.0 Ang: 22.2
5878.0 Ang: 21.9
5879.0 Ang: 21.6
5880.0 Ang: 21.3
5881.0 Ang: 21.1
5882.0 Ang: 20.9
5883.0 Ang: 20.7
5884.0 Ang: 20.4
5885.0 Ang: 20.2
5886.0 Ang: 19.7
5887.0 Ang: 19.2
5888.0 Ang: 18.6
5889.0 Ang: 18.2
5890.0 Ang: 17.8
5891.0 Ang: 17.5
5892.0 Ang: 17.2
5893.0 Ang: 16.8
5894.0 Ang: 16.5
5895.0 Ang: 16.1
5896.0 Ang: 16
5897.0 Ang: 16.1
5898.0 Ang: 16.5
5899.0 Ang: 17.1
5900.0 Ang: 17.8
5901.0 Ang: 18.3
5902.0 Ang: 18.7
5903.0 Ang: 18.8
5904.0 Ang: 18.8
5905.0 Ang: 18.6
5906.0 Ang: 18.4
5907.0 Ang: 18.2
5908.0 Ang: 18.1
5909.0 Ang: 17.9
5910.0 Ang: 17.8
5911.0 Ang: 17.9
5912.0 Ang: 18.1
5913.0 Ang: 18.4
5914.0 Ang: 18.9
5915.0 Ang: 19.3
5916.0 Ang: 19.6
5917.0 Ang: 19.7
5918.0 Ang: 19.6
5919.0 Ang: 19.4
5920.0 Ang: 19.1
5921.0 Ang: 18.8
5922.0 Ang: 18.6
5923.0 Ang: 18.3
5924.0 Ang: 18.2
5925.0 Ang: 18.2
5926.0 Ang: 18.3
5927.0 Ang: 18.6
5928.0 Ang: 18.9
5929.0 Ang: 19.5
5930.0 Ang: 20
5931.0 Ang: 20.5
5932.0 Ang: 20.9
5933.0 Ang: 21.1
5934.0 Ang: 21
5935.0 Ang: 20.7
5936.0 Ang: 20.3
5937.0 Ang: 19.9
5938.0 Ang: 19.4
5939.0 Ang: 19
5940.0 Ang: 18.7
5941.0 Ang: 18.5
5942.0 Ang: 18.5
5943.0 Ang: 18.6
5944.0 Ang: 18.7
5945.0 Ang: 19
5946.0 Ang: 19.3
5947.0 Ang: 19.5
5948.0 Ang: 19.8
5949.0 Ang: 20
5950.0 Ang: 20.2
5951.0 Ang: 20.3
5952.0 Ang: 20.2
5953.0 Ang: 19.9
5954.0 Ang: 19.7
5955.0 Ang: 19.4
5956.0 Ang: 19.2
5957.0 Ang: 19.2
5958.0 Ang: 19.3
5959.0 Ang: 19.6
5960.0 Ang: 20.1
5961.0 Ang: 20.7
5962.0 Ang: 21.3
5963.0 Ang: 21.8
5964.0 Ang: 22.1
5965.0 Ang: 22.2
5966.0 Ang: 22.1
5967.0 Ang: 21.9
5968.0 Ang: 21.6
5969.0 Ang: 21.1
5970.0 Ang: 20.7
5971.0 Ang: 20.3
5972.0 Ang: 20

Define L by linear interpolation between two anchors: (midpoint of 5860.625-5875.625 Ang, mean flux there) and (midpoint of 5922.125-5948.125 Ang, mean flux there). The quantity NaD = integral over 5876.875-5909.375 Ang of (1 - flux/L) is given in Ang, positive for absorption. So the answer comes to 4.5 Ang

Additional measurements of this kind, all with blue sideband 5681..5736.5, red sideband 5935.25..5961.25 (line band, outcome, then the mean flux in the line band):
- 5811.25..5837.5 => 1.2 Ang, 19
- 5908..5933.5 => 0.8 Ang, 19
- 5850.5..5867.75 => -0.8 Ang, 20.7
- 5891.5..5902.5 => 1.5 Ang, 17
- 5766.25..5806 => -2.9 Ang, 21.5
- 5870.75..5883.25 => -1.8 Ang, 22.6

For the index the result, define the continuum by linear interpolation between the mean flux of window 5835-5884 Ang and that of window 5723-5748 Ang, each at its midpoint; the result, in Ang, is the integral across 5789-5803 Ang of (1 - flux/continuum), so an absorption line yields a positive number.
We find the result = -1.43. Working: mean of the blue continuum 20.5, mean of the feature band 23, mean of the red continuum 21.3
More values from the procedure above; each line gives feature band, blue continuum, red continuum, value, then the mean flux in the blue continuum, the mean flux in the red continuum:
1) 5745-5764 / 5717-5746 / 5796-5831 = 0.0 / 20.2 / 19.7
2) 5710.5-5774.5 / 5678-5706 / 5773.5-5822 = 2.4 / 21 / 21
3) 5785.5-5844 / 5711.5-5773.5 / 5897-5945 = -2.7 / 20.2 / 18.9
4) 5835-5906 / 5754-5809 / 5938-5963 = 0.5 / 21.2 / 19.6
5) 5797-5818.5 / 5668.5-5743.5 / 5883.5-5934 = -1.4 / 20.5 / 18.5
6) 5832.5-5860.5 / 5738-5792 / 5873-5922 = -0.7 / 20.7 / 19.1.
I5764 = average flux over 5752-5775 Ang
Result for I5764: 20.5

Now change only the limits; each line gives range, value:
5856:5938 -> 19.8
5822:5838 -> 19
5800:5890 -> 20.4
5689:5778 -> 20.3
